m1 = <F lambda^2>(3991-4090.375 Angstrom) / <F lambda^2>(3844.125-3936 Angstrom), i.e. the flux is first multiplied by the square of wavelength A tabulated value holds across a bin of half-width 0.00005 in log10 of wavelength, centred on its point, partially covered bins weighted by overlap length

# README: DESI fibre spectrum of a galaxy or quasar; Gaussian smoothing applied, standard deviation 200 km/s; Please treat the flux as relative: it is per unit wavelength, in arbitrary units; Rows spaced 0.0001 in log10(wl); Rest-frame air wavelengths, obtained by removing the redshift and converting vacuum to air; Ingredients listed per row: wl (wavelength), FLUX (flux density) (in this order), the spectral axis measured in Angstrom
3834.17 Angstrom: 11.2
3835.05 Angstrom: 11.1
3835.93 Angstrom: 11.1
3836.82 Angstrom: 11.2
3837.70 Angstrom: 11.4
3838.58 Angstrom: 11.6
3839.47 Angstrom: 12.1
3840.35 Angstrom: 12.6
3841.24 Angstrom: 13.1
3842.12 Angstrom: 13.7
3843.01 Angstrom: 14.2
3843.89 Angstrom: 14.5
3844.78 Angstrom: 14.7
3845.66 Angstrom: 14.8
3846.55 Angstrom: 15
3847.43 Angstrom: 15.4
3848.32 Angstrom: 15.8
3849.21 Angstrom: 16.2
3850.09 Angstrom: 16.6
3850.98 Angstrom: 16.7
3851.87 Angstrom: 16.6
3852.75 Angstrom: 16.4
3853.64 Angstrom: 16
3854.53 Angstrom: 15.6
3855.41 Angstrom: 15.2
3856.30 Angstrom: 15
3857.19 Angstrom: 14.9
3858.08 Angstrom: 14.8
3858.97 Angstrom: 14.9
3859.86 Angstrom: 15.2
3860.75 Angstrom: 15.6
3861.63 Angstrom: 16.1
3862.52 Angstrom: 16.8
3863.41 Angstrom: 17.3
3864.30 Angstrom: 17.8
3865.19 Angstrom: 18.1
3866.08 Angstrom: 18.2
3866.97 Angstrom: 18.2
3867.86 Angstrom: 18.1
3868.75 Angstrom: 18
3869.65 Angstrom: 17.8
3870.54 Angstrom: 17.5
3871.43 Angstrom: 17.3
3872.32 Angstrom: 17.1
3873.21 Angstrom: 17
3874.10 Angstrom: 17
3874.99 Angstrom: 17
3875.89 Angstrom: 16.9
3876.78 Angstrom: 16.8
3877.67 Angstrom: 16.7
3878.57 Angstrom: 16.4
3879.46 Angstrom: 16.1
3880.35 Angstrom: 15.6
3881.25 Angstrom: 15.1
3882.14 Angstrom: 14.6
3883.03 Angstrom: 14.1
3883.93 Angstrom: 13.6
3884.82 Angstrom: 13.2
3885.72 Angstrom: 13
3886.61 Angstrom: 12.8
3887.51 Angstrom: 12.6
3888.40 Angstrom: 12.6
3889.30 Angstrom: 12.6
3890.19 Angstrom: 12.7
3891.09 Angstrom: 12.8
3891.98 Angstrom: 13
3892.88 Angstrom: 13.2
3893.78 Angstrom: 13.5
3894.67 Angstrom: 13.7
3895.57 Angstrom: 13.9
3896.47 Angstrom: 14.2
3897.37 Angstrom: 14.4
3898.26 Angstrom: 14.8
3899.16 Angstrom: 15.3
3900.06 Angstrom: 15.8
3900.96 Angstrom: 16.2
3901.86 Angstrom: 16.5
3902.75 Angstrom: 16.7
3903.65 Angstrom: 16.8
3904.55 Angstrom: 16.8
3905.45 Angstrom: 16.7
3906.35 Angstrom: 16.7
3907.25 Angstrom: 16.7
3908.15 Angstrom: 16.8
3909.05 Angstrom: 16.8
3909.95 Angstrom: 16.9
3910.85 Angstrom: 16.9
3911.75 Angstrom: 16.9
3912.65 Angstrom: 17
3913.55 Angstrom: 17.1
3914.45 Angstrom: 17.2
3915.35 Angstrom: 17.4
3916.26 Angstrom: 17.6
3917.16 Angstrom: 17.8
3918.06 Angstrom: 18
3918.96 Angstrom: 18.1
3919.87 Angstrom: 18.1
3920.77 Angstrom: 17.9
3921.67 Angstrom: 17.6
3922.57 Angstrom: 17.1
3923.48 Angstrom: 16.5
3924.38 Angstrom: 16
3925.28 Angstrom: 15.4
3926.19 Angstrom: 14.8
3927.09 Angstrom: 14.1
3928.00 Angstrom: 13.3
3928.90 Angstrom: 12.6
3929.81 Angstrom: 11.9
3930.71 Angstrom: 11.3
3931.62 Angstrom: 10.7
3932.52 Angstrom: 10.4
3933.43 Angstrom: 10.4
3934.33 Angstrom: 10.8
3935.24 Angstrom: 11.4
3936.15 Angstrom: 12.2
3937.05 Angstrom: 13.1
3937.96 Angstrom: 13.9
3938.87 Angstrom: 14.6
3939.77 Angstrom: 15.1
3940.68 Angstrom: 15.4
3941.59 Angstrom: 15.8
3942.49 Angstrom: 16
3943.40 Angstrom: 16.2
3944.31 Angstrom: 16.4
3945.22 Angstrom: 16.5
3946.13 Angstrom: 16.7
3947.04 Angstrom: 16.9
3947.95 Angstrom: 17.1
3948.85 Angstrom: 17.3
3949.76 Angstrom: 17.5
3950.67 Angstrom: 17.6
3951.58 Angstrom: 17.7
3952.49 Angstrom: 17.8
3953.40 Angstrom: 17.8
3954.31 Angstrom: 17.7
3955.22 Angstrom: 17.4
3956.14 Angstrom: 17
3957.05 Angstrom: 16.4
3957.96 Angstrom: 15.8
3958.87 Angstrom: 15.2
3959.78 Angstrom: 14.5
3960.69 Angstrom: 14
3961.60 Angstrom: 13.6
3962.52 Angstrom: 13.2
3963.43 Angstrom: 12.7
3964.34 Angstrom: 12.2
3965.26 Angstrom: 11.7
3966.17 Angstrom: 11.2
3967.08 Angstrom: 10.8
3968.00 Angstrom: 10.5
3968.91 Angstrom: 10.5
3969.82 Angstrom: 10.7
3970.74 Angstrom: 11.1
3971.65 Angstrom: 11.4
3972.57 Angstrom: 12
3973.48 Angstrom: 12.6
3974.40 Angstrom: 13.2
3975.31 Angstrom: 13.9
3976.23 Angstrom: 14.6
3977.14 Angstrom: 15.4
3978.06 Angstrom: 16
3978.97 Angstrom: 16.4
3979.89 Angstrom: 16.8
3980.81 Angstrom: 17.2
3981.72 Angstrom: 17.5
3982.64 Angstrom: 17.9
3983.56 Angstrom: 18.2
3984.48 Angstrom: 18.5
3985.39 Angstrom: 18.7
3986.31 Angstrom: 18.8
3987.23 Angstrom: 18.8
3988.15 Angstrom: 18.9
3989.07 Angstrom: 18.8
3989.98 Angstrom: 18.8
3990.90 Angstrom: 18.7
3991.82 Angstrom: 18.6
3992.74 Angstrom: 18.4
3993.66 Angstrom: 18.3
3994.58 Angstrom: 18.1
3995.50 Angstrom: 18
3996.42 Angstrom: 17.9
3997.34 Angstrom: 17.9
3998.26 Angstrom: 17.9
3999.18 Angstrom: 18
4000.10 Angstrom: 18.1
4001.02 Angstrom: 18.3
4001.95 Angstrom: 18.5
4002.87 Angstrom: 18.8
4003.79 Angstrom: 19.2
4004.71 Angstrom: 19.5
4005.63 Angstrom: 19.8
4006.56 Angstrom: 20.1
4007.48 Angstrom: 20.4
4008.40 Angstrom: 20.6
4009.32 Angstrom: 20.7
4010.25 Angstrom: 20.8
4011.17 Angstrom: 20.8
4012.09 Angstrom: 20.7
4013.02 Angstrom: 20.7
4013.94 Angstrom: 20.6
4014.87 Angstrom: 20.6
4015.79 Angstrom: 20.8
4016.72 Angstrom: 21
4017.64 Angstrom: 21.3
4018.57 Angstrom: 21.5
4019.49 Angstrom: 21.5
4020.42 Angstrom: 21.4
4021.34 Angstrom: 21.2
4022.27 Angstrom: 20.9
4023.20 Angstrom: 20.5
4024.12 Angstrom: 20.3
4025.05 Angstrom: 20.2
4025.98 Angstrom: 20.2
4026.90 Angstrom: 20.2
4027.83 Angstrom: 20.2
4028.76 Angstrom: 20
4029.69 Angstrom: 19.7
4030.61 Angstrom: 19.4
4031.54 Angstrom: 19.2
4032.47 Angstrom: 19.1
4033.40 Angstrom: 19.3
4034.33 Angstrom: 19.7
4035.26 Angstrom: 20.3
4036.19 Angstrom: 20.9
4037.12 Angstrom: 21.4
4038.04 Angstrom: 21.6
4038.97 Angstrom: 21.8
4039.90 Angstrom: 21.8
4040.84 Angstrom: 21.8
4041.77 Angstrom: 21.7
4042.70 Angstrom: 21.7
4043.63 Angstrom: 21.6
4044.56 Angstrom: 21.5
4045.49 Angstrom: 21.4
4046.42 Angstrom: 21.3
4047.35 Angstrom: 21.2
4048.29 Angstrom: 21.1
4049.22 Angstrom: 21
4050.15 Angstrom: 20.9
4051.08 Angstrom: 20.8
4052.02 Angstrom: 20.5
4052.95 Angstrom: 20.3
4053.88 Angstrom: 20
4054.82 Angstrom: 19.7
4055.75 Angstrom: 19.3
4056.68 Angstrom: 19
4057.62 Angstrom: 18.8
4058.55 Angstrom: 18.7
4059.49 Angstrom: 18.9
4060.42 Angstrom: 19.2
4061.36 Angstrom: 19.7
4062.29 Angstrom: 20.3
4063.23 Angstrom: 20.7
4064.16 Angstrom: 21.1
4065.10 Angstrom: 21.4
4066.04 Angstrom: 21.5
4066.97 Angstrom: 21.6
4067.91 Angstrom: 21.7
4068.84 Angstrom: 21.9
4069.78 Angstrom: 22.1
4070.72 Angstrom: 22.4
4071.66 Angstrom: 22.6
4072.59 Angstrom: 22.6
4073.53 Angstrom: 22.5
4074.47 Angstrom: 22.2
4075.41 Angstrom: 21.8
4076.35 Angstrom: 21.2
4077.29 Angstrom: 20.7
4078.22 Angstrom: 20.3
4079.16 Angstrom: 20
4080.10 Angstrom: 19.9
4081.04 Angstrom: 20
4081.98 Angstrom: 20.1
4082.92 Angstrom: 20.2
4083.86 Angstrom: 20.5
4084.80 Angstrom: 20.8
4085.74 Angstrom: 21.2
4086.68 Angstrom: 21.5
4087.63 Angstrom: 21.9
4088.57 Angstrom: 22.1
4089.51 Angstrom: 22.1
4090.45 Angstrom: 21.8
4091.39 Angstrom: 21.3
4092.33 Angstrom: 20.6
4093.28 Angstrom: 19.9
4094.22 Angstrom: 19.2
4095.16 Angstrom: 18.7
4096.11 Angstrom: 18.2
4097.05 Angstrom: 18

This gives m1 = 1.42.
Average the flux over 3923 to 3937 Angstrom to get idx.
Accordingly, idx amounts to 12.8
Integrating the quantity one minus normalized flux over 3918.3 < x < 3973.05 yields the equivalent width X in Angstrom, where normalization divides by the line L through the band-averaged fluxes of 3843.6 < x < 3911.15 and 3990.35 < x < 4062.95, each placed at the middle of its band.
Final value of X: 9.74 Angstrom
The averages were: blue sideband 15.7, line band 14.5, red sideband 20.1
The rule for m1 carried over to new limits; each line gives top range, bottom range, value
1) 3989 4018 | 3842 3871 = 1.30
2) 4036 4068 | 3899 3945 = 1.43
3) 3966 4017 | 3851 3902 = 1.19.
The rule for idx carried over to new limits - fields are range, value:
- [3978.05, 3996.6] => 18.1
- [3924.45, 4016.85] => 16.1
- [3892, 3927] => 16.2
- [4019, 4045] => 20.7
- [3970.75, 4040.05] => 18.9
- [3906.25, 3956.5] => 15.7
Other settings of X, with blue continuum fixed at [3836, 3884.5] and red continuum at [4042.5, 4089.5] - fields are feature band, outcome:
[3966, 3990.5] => 4.53 Angstrom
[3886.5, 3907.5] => 2.44 Angstrom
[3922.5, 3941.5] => 4.45 Angstrom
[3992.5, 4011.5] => 0.19 Angstrom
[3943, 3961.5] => 1.38 Angstrom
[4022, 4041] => -0.36 Angstrom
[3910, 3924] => -0.27 Angstrom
